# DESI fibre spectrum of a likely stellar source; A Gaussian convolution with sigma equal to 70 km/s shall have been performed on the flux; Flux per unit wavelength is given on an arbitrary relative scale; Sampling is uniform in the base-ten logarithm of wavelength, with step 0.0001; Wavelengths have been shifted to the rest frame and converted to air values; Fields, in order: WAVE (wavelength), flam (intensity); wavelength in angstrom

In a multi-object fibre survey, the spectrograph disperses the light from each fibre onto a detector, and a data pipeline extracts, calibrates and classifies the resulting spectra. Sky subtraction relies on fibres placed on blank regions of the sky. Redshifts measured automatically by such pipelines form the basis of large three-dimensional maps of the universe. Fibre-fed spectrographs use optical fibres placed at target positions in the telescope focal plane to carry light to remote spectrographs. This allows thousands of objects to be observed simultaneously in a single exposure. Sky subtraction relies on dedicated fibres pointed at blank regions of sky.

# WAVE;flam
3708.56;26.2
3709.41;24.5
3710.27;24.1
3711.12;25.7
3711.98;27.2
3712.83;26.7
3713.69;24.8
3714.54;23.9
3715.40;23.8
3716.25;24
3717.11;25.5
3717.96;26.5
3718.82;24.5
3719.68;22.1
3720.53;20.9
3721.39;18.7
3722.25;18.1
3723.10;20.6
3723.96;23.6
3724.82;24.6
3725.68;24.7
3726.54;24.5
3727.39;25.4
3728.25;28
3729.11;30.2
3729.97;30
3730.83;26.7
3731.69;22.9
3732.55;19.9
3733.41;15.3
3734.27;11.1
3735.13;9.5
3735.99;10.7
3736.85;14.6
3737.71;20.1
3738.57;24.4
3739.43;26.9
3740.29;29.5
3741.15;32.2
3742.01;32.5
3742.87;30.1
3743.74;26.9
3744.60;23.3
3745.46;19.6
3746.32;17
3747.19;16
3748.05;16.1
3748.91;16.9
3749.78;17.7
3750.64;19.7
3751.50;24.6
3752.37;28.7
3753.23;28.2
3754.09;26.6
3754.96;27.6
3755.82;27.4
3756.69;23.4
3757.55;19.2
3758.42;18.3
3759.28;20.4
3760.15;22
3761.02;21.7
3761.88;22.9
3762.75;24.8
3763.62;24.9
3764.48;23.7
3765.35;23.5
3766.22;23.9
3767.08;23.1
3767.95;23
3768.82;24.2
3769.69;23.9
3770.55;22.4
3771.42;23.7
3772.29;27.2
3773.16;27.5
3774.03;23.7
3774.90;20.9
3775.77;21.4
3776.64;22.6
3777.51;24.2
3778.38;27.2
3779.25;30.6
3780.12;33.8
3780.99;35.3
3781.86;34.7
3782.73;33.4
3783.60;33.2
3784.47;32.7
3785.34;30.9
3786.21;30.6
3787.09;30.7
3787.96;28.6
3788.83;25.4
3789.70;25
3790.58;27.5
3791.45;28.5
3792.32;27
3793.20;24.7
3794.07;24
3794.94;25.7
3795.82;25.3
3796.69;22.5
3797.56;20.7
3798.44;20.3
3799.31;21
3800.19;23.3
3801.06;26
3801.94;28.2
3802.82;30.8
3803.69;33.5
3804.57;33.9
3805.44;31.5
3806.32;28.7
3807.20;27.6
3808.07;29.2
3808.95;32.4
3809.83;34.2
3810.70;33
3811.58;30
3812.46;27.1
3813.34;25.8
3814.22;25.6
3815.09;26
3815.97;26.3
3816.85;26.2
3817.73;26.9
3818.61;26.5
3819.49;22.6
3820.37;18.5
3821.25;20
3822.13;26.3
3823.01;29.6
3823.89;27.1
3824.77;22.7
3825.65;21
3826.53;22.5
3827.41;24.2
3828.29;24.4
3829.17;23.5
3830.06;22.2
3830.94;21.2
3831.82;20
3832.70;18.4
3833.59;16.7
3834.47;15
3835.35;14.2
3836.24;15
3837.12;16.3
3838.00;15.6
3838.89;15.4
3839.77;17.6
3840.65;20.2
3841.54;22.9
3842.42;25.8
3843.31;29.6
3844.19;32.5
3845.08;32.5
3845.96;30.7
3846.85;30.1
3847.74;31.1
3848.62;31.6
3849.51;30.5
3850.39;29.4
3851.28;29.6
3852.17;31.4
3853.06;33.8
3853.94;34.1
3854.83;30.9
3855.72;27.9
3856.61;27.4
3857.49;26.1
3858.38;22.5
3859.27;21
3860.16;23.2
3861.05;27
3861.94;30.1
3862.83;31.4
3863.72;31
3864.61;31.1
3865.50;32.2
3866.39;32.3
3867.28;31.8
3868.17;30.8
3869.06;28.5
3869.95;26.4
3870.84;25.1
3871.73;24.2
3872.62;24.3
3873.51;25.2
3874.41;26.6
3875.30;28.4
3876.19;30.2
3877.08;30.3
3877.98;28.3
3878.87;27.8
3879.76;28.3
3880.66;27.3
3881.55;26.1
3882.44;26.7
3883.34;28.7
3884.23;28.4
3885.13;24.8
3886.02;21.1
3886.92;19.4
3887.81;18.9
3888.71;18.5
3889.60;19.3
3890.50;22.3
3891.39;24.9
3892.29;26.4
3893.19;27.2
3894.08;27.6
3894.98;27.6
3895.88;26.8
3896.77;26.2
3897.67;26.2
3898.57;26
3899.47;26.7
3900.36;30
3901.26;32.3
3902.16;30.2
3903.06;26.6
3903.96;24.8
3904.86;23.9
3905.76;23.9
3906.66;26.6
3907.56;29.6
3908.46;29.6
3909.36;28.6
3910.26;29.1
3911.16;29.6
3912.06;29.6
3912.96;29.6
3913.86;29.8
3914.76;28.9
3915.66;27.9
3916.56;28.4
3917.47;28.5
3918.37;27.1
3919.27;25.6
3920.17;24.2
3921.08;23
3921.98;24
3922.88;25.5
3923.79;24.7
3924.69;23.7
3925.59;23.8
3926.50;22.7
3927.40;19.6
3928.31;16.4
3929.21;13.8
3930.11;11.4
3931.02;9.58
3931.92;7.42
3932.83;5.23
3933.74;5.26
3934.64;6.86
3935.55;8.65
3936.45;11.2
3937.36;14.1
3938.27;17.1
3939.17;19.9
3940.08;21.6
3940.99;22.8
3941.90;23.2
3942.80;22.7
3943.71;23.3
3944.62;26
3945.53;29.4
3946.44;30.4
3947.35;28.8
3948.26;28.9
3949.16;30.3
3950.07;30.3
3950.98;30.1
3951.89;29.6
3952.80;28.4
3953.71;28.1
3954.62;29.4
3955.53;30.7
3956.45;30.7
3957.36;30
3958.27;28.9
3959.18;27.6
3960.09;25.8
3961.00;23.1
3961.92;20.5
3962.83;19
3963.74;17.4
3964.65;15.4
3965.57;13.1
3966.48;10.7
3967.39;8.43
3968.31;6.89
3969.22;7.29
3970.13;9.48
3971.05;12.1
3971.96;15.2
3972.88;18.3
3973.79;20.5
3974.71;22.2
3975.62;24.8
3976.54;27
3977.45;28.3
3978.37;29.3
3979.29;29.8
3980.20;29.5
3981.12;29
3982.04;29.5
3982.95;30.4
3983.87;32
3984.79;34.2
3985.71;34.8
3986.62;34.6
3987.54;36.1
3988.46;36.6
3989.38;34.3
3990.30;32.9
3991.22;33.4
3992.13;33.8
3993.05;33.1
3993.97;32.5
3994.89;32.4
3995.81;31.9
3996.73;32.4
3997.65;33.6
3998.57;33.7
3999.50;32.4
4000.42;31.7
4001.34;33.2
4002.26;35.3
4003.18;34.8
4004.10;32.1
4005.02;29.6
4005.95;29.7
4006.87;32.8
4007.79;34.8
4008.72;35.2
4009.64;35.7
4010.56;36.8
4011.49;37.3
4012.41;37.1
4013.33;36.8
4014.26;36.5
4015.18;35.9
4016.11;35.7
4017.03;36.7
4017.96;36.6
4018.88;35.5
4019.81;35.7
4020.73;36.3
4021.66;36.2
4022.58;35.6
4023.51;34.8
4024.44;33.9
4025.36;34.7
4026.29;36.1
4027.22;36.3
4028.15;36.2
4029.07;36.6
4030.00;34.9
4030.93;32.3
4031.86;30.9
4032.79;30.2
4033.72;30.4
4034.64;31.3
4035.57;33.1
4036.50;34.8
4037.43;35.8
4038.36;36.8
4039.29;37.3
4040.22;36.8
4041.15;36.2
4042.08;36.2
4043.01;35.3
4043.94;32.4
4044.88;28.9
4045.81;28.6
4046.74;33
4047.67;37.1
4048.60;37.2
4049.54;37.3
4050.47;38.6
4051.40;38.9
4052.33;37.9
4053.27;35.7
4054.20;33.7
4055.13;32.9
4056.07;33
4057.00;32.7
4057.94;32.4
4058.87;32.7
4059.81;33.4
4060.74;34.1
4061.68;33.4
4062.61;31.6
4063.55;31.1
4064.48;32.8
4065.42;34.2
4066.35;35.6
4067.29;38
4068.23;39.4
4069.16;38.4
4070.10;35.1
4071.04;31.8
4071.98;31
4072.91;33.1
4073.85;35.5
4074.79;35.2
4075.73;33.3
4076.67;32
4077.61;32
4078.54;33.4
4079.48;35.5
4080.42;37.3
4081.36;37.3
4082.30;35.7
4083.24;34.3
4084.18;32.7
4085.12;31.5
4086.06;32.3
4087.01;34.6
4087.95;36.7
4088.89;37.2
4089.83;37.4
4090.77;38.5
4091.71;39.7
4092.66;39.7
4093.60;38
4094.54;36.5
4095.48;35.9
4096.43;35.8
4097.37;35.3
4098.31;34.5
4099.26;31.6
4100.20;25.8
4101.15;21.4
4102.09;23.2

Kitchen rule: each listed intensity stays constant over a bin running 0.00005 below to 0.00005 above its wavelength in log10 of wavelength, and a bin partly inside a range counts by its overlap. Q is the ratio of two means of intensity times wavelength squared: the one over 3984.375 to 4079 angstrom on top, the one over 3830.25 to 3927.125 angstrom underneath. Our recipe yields 1.42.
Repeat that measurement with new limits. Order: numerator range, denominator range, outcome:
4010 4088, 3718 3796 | 1.65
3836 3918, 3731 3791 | 1.18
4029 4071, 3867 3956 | 1.50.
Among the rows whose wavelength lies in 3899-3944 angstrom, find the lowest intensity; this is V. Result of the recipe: 5.23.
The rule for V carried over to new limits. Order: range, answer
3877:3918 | 18.5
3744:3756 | 16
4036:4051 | 28.6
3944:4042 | 6.89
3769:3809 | 20.3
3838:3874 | 15.4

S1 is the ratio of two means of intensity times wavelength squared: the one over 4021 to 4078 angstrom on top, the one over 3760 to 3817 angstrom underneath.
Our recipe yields 1.46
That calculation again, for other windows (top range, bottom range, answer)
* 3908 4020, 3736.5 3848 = 1.15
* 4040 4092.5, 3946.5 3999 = 1.37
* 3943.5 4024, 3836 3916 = 1.14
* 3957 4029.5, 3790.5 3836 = 1.30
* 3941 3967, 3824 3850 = 1.17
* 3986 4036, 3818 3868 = 1.47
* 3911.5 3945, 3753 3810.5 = 0.83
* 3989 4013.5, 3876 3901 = 1.38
